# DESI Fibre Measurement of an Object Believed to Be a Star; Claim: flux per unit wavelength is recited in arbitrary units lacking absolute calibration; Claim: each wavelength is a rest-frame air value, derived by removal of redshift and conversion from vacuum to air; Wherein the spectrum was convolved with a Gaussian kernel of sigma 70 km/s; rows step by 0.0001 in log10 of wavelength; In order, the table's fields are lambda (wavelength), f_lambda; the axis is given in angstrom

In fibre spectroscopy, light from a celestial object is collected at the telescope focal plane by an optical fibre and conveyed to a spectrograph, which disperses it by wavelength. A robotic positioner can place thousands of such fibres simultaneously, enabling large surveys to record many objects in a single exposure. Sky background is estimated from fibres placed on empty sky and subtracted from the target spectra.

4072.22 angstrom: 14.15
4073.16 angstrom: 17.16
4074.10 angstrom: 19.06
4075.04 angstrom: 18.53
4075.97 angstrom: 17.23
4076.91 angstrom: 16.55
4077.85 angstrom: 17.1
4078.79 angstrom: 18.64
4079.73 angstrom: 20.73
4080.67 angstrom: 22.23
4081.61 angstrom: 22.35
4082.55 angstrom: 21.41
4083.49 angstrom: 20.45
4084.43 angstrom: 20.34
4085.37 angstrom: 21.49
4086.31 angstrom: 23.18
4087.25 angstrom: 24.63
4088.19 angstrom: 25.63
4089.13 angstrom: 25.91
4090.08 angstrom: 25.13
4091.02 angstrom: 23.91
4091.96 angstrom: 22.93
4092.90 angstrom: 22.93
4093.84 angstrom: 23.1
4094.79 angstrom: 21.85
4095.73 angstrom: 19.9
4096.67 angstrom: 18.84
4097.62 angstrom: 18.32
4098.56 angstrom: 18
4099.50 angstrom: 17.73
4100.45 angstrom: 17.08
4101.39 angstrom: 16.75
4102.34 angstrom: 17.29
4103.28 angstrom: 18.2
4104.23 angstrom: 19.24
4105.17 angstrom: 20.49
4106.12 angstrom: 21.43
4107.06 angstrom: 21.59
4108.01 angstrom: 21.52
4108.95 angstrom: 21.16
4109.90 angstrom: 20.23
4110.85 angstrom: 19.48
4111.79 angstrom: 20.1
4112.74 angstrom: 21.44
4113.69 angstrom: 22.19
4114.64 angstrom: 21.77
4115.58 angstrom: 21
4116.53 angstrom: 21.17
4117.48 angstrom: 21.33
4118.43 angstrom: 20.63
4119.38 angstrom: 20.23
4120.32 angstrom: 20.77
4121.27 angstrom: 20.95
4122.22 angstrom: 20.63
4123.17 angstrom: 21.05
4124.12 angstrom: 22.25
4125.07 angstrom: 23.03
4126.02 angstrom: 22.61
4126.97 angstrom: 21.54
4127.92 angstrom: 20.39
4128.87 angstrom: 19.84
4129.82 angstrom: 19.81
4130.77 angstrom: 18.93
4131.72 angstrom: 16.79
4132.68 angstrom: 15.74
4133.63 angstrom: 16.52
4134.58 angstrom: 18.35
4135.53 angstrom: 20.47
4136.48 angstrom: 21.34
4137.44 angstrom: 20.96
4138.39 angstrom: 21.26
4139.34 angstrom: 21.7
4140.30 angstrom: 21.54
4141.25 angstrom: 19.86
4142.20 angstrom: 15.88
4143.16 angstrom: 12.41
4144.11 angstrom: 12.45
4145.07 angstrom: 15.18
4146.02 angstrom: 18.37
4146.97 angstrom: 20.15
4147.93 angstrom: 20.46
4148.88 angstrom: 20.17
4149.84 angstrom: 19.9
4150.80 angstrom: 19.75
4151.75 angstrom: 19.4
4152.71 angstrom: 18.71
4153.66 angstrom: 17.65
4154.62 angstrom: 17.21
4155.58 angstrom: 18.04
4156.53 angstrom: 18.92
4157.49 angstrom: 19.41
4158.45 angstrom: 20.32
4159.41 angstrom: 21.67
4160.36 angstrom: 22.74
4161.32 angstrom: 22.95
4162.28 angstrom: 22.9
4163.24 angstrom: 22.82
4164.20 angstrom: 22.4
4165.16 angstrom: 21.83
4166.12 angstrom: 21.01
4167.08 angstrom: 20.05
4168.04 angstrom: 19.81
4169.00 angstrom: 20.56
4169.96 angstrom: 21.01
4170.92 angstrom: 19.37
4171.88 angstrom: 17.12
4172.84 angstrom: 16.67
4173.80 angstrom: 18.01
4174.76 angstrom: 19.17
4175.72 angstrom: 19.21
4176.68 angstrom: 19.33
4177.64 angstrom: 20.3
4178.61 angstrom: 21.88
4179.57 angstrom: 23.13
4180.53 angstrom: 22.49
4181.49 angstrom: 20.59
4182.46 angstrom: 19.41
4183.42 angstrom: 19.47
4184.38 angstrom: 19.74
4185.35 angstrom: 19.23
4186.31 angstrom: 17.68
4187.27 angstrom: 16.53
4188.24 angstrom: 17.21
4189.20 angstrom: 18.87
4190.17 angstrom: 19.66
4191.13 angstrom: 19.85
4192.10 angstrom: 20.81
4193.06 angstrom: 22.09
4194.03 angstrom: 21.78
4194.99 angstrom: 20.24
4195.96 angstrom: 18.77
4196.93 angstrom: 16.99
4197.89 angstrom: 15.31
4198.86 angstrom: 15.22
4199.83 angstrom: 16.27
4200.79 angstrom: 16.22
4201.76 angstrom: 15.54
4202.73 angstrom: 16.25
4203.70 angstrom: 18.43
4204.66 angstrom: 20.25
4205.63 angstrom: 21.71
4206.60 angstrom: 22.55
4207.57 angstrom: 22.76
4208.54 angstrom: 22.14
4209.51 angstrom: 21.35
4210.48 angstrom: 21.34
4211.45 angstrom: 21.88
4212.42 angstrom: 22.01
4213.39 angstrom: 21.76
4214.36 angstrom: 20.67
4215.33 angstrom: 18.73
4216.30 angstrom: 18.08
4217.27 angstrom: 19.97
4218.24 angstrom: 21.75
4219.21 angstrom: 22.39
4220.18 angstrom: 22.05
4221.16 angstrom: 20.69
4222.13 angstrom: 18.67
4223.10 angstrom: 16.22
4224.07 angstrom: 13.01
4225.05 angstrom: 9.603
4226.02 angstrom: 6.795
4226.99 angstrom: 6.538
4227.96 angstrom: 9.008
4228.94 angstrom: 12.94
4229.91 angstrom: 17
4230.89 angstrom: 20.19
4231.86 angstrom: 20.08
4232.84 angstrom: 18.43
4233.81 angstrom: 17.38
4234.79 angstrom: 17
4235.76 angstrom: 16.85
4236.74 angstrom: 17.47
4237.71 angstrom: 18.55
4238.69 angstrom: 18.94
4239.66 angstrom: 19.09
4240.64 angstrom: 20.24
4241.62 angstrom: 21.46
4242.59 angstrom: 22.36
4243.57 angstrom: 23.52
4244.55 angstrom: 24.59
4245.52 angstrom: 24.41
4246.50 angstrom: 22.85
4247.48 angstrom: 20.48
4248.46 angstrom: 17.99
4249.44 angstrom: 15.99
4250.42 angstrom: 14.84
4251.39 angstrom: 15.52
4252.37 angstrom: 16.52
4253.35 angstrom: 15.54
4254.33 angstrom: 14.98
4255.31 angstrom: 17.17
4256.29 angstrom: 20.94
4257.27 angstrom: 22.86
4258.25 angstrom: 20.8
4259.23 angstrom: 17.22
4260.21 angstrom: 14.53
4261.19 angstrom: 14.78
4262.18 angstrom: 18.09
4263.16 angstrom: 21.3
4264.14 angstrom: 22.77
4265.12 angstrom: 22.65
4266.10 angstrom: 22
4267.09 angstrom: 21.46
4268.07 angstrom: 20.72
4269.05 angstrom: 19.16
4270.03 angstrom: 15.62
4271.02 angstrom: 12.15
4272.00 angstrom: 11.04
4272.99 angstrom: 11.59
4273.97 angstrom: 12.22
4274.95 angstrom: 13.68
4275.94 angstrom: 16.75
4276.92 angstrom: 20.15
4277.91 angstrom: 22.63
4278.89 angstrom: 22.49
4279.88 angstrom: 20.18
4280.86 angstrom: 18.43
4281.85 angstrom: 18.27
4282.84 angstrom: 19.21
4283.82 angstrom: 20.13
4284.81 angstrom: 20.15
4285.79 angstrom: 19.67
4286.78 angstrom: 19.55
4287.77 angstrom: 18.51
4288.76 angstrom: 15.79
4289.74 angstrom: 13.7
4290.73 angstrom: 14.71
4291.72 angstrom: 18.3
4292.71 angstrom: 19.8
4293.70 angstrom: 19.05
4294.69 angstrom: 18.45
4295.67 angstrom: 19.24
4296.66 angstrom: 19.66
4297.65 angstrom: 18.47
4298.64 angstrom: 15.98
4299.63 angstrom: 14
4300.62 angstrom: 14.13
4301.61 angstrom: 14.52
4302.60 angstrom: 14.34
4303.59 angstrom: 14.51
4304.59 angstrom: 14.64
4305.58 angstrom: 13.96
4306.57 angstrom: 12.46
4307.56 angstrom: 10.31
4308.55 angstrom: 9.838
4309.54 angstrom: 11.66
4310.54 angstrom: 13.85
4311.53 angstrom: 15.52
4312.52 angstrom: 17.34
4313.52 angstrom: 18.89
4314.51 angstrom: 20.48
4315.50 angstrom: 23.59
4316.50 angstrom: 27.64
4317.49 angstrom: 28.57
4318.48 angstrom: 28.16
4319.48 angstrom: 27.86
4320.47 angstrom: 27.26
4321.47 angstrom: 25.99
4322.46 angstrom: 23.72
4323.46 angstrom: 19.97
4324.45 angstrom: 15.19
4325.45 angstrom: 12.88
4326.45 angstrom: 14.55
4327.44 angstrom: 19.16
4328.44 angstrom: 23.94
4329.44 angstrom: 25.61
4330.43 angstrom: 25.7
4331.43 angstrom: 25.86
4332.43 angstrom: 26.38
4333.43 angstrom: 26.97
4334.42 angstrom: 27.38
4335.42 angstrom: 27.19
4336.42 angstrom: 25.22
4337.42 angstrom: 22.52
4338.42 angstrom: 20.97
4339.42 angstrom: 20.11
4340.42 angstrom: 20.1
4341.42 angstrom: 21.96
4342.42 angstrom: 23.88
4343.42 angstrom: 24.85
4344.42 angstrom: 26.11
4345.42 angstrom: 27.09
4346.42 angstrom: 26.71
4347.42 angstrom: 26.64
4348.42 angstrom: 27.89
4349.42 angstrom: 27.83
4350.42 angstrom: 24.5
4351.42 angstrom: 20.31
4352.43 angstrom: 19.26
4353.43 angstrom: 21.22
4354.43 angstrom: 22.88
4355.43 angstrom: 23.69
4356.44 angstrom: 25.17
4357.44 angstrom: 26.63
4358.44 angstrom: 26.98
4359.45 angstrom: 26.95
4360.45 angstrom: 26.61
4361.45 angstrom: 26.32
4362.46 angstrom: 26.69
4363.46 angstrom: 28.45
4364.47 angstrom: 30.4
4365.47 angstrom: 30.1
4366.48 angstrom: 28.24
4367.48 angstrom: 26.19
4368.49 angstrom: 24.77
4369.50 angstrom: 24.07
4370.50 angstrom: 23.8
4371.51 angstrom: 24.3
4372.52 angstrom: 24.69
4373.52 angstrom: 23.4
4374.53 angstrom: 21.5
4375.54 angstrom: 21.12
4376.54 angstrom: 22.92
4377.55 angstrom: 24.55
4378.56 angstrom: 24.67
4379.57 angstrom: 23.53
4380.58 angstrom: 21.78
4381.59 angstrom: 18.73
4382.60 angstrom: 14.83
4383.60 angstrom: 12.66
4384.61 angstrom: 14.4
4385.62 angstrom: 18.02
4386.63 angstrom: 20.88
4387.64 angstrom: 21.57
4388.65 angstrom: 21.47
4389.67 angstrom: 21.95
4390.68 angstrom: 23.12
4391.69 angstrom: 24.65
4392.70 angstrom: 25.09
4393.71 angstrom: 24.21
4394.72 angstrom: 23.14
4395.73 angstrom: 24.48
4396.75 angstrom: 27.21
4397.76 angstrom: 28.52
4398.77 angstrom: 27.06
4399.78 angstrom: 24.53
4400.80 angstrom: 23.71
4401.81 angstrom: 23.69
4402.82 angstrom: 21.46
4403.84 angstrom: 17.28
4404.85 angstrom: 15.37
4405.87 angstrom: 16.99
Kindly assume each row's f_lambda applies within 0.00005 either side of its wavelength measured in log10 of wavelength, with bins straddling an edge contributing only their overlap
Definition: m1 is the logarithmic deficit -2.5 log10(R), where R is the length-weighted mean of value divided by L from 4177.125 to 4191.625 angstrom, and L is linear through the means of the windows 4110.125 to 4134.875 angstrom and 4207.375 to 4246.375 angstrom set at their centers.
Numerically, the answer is -0.02 mag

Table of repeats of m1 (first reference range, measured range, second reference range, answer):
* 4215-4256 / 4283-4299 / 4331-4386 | 0.13 mag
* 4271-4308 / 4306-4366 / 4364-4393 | -0.16 mag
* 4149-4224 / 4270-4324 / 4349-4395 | 0.22 mag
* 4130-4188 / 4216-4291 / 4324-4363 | 0.20 mag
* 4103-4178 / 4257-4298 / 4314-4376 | 0.25 mag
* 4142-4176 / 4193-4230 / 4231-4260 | 0.07 mag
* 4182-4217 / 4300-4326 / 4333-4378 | 0.27 mag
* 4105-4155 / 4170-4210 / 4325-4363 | 0.09 mag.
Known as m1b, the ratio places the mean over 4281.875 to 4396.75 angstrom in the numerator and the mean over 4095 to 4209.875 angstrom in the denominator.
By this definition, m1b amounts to 1.1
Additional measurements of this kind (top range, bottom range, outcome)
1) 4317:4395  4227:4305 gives 1.32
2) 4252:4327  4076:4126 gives 0.87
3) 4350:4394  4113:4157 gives 1.19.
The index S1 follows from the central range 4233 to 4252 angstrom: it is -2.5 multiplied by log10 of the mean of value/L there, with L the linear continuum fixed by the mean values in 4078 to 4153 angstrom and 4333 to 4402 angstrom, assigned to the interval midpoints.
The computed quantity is 0.14 mag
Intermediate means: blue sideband 20.3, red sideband 24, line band 19.4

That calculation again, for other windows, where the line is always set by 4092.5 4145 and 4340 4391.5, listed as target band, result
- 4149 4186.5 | 0.03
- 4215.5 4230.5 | 0.33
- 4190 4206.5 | 0.13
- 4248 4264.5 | 0.23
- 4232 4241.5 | 0.18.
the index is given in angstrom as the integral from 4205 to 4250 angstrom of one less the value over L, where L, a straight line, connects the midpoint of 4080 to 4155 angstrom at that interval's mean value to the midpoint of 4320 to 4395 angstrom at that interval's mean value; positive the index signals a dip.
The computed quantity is 5.8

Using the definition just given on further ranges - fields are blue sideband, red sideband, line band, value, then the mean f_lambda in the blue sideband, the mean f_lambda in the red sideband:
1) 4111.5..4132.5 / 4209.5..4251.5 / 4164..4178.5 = 0.0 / 20.8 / 18.4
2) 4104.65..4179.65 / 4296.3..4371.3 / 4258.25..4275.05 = 3.2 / 20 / 22.2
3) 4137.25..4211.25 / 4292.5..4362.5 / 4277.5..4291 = 1.3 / 19.5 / 21.4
